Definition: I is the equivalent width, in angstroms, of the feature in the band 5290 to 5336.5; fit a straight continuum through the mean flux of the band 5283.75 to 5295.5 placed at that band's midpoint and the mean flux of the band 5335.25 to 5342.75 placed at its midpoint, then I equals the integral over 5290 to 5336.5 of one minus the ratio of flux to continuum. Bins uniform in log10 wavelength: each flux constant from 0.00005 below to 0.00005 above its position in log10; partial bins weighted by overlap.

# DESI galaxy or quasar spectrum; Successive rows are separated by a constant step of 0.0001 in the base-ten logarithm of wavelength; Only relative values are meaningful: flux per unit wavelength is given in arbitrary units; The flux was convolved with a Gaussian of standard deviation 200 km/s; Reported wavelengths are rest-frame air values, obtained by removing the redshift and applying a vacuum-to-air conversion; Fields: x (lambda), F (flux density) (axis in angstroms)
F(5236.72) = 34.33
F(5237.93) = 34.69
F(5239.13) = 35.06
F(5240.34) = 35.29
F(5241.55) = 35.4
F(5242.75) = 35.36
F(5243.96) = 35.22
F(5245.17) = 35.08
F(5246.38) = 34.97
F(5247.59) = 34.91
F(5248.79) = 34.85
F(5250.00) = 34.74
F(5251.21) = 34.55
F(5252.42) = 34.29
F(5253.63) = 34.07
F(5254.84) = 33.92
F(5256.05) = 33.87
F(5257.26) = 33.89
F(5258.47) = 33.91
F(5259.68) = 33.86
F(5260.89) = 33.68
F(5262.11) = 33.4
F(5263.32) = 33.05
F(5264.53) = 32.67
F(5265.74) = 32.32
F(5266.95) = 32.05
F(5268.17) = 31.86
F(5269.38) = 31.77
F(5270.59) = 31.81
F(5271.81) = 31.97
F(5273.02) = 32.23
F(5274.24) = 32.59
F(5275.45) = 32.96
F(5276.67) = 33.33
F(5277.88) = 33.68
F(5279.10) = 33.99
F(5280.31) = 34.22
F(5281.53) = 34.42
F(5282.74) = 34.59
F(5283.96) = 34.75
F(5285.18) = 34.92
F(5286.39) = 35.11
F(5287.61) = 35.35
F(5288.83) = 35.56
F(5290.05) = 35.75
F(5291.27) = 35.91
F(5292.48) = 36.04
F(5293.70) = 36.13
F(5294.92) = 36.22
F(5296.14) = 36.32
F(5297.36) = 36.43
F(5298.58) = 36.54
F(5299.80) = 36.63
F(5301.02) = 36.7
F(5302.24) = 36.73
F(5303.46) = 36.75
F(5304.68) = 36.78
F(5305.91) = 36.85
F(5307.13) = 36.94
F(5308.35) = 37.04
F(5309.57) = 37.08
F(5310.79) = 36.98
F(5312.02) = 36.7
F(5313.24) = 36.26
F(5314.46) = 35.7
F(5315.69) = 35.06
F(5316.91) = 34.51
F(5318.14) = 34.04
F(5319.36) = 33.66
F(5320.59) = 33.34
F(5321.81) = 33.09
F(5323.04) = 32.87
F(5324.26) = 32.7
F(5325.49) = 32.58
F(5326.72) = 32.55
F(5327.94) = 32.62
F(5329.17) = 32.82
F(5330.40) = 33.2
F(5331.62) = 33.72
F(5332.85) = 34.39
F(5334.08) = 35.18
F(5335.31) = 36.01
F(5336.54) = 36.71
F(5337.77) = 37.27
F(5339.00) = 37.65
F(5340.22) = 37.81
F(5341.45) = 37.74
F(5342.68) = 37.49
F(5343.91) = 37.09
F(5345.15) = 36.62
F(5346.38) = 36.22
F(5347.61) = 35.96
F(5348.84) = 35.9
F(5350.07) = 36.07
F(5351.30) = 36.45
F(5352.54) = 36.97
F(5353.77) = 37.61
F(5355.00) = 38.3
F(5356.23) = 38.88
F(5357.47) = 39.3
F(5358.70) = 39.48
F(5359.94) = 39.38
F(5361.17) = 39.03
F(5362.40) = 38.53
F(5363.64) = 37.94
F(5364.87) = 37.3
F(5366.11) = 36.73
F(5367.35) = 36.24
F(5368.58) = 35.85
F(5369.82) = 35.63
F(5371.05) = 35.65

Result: 1.5 angstroms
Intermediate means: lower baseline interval 35.6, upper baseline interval 37.3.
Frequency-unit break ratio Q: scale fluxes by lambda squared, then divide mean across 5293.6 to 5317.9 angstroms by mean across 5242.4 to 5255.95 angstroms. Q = 1.07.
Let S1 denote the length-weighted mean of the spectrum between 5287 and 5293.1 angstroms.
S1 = 35.7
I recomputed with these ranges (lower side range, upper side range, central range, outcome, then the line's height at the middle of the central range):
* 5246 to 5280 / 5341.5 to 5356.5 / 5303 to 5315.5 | -0.5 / 35.3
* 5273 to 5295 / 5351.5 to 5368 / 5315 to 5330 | 1.3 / 36.4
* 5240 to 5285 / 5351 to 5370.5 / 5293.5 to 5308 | -0.5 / 35.3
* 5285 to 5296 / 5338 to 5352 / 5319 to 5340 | 1.3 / 36.5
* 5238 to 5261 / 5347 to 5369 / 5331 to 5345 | 0.2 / 37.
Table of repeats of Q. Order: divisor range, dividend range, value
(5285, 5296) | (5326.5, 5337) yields 0.97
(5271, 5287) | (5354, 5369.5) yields 1.16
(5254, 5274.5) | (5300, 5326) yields 1.10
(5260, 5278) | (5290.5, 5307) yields 1.13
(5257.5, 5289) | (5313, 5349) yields 1.07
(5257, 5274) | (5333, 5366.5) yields 1.18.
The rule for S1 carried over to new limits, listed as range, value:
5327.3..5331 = 32.9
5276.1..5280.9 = 33.9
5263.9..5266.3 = 32.6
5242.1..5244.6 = 35.3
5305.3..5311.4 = 37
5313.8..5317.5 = 35.1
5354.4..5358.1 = 38.8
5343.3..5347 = 36.6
